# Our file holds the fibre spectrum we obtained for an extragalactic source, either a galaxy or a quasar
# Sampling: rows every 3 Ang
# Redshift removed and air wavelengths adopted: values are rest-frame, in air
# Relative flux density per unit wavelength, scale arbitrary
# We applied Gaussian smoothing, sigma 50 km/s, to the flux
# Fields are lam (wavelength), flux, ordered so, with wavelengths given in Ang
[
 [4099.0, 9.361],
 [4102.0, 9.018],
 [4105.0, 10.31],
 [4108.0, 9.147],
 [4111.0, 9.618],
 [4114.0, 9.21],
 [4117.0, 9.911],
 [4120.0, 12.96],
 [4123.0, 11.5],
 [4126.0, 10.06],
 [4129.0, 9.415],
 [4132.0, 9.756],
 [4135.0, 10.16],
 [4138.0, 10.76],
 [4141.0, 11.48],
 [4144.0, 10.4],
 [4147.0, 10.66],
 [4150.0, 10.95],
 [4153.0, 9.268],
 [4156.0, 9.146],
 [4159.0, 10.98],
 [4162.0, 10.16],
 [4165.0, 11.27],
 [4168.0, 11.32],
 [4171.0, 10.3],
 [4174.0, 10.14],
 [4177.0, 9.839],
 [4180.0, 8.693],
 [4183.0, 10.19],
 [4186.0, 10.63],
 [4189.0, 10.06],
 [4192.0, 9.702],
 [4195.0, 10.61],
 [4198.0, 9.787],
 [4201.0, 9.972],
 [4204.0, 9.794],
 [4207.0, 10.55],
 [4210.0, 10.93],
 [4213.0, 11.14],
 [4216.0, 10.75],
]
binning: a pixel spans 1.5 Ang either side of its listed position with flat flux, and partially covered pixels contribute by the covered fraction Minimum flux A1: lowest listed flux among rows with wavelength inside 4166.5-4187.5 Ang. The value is 8.693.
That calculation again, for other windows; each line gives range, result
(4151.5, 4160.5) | 9.146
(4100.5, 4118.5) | 9.018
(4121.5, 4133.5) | 9.415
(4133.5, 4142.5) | 10.16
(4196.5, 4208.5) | 9.787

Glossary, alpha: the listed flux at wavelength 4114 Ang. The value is 9.21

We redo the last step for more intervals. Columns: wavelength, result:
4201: 9.972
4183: 10.19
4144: 10.4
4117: 9.911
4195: 10.61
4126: 10.06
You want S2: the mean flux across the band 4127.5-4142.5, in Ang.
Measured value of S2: 10.3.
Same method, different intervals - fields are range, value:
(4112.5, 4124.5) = 10.9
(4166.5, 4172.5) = 10.8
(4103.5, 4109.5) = 9.73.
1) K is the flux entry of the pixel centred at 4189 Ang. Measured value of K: 10.06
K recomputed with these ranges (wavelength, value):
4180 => 8.693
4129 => 9.415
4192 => 9.702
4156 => 9.146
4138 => 10.76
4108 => 9.147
